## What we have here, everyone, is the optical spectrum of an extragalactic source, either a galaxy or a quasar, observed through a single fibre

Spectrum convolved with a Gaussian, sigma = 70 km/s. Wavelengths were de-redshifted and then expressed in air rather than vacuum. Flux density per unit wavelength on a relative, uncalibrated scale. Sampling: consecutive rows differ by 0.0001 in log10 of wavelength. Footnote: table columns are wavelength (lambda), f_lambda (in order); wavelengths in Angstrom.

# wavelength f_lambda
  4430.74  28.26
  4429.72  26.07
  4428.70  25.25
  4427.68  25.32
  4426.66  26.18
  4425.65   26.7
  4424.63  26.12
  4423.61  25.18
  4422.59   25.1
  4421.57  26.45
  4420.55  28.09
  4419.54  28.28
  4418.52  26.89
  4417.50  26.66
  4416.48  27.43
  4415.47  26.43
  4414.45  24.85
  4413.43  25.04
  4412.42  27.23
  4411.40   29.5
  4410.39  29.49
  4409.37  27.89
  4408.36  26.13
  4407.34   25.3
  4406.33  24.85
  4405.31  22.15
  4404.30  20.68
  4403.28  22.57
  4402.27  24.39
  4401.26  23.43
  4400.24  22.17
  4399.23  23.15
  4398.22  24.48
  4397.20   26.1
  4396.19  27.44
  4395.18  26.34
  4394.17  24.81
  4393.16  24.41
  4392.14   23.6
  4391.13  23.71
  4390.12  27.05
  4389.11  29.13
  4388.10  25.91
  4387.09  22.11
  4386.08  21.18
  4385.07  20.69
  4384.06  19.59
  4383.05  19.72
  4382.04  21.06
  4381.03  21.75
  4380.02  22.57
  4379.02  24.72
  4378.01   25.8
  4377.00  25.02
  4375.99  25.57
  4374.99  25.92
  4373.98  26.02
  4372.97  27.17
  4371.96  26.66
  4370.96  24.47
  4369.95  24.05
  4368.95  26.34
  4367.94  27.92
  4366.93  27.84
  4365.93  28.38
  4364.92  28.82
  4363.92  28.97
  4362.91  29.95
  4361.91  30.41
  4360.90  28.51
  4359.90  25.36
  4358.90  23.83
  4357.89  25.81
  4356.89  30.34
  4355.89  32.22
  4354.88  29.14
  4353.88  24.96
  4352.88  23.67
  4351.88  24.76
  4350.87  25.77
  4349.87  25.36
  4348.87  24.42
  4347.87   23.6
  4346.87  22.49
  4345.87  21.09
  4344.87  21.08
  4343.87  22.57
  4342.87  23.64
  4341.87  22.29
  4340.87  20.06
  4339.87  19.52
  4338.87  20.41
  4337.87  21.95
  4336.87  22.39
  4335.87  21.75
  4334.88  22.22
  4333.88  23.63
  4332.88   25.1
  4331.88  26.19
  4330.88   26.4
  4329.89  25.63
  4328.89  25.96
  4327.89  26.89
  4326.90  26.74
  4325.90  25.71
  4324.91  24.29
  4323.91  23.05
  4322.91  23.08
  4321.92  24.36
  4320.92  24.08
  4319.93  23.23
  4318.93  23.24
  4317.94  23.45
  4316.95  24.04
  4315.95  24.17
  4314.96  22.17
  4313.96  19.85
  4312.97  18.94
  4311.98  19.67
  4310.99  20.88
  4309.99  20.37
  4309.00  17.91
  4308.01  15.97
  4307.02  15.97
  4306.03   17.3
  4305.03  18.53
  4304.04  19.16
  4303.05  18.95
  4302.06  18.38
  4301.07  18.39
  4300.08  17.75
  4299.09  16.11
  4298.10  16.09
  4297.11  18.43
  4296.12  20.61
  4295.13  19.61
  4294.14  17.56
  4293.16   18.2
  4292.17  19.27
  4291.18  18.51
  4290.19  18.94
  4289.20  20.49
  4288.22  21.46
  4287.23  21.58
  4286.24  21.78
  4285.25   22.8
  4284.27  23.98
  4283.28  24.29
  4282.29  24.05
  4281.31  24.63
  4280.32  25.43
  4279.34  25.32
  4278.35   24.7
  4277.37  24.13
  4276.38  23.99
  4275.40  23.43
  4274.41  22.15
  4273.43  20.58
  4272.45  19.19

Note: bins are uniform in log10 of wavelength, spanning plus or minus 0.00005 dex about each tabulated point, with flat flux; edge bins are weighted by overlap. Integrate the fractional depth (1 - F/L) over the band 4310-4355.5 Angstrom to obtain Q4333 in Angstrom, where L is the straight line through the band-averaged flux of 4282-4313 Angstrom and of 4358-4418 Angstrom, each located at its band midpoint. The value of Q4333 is -3.6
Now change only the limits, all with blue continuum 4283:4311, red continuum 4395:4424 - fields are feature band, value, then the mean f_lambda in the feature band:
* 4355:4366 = -2.70 Angstrom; 28.4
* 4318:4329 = -2.00 Angstrom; 24.5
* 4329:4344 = -1.09 Angstrom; 23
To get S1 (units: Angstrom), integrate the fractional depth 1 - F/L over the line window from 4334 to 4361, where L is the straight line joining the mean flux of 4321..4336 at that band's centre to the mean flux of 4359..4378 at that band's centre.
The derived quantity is 2.0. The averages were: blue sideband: 24.8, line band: 24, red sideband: 27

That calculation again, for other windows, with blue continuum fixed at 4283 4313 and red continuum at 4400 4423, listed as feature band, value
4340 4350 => -0.2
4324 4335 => -2.3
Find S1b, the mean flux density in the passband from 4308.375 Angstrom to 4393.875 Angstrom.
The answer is 24.3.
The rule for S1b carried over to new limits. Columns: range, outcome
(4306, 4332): 22.6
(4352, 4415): 25.4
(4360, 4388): 25.2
